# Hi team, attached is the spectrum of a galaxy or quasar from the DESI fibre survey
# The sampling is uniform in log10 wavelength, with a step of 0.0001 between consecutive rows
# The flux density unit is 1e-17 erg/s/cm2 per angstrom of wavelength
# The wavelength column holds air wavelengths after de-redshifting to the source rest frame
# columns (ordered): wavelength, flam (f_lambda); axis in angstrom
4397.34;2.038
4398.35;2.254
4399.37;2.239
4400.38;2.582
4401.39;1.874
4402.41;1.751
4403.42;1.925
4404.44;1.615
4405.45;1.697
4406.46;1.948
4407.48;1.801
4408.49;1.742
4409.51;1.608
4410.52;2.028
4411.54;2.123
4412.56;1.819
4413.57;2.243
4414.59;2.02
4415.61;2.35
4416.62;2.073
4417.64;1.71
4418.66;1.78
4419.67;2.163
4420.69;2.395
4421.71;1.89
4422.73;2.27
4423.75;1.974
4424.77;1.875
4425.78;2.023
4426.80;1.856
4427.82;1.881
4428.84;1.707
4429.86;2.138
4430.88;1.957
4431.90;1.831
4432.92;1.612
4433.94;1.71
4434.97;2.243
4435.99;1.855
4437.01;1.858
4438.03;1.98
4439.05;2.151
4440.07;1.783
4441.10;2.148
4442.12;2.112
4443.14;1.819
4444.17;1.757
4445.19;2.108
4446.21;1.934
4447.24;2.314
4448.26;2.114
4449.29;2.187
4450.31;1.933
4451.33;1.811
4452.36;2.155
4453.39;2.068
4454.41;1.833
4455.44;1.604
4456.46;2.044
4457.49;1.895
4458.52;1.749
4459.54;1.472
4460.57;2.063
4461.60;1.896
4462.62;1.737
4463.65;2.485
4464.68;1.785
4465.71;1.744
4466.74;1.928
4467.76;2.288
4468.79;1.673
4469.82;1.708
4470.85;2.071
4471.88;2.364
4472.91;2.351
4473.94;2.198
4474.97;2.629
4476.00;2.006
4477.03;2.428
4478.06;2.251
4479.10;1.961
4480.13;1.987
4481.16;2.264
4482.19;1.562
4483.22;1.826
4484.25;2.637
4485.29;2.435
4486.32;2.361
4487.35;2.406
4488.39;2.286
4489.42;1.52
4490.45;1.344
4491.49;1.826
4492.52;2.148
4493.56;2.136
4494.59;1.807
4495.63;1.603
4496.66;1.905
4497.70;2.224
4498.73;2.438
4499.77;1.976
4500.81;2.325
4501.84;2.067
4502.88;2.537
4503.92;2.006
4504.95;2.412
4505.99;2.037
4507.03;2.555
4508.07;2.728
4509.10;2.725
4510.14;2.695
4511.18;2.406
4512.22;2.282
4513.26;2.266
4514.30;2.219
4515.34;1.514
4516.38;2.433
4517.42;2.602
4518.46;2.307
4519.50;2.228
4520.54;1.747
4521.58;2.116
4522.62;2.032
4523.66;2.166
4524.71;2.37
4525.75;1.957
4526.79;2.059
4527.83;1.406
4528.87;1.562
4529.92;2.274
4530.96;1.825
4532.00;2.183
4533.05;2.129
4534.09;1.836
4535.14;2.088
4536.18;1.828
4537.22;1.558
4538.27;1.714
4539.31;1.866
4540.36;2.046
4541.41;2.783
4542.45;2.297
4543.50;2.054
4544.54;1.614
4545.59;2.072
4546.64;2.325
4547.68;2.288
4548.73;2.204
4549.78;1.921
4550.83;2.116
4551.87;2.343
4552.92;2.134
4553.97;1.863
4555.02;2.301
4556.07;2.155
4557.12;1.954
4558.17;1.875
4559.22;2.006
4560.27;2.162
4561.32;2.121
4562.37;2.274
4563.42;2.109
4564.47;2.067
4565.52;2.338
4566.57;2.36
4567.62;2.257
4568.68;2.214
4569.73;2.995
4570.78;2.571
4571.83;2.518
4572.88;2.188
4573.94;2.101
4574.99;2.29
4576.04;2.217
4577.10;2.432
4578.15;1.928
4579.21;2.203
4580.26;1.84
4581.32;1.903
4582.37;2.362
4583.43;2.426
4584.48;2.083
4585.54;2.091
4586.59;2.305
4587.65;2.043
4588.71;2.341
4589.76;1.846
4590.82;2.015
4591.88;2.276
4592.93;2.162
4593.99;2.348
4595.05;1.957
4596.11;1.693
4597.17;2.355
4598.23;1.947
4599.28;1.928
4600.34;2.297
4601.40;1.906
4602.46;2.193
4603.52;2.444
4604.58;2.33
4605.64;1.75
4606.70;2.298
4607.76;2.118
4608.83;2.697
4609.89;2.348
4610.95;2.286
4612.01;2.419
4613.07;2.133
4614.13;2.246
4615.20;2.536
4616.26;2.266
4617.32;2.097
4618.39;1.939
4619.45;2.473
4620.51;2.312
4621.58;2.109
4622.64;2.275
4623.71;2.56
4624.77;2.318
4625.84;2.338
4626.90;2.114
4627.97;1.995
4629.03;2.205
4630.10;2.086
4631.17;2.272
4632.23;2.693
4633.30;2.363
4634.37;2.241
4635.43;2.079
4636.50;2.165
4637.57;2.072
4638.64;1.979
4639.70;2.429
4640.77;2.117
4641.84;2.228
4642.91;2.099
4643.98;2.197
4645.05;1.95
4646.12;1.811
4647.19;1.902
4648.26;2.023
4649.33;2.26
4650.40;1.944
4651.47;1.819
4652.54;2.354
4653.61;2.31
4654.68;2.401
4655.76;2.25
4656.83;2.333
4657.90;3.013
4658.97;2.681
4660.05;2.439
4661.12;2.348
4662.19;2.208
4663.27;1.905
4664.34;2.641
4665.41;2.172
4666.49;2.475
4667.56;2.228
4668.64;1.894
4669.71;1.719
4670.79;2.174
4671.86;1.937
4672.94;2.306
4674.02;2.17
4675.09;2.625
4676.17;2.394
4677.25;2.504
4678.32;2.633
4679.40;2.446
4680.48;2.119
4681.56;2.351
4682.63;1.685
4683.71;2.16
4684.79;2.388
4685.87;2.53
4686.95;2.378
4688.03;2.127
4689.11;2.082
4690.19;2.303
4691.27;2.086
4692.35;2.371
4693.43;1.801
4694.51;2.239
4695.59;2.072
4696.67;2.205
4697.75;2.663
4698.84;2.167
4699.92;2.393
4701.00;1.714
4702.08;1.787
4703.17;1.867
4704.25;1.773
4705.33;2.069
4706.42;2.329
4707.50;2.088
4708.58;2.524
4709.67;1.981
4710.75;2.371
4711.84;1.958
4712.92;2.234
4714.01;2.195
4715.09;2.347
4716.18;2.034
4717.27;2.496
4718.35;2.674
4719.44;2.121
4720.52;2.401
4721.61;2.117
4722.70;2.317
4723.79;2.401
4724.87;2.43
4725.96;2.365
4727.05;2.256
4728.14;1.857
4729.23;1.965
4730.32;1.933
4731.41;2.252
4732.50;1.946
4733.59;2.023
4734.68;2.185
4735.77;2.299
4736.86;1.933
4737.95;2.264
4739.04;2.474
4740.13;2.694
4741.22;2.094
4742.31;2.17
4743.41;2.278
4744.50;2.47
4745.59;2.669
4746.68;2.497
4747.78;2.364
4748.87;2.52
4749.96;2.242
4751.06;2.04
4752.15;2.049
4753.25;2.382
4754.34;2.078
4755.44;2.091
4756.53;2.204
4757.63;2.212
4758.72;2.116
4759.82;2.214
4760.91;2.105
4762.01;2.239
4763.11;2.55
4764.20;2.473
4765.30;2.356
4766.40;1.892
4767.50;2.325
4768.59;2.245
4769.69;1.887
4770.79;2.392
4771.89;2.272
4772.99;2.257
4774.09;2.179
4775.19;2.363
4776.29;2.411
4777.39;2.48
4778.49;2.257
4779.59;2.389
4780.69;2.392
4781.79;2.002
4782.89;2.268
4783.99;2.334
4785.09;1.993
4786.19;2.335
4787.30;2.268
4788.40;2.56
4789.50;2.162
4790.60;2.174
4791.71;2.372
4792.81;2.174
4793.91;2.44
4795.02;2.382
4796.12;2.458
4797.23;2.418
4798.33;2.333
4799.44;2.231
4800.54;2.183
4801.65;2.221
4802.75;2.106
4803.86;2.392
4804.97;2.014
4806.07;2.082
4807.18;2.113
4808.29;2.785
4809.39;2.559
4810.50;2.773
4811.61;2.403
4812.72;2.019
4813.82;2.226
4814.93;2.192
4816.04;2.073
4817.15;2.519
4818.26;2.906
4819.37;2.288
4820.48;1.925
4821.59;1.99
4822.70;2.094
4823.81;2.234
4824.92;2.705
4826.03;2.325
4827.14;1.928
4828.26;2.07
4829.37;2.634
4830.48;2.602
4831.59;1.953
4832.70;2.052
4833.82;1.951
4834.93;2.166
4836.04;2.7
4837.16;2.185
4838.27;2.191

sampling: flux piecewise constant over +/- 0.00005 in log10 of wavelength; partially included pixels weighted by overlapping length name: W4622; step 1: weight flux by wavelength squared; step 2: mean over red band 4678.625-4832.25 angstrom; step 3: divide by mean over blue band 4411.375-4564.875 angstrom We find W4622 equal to 1.23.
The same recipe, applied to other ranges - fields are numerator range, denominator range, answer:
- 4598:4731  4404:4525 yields 1.18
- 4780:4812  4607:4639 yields 1.10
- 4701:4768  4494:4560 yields 1.15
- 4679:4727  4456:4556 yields 1.15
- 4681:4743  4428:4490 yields 1.22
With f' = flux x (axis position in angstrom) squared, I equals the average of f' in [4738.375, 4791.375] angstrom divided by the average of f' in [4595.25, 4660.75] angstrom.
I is 1.09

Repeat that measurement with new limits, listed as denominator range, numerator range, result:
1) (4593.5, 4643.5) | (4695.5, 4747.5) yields 1.05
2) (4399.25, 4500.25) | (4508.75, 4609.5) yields 1.13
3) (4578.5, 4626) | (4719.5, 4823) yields 1.11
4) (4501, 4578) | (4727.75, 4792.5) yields 1.14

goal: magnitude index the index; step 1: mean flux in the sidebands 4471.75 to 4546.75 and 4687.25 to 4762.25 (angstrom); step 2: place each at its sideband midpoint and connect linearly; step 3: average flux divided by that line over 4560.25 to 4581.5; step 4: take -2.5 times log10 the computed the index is -0.051 mag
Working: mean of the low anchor 2.12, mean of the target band 2.25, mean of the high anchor 2.21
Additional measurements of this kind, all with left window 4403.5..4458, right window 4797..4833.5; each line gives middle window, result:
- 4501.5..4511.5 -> -0.199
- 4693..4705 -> 0.059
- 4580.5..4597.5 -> -0.022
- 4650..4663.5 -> -0.085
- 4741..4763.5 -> -0.019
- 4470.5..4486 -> -0.107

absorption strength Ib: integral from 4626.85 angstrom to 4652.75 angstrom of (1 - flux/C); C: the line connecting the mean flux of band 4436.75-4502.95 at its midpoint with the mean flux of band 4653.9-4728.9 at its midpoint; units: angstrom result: 0.7 angstrom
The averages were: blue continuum 2.03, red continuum 2.24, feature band 2.13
